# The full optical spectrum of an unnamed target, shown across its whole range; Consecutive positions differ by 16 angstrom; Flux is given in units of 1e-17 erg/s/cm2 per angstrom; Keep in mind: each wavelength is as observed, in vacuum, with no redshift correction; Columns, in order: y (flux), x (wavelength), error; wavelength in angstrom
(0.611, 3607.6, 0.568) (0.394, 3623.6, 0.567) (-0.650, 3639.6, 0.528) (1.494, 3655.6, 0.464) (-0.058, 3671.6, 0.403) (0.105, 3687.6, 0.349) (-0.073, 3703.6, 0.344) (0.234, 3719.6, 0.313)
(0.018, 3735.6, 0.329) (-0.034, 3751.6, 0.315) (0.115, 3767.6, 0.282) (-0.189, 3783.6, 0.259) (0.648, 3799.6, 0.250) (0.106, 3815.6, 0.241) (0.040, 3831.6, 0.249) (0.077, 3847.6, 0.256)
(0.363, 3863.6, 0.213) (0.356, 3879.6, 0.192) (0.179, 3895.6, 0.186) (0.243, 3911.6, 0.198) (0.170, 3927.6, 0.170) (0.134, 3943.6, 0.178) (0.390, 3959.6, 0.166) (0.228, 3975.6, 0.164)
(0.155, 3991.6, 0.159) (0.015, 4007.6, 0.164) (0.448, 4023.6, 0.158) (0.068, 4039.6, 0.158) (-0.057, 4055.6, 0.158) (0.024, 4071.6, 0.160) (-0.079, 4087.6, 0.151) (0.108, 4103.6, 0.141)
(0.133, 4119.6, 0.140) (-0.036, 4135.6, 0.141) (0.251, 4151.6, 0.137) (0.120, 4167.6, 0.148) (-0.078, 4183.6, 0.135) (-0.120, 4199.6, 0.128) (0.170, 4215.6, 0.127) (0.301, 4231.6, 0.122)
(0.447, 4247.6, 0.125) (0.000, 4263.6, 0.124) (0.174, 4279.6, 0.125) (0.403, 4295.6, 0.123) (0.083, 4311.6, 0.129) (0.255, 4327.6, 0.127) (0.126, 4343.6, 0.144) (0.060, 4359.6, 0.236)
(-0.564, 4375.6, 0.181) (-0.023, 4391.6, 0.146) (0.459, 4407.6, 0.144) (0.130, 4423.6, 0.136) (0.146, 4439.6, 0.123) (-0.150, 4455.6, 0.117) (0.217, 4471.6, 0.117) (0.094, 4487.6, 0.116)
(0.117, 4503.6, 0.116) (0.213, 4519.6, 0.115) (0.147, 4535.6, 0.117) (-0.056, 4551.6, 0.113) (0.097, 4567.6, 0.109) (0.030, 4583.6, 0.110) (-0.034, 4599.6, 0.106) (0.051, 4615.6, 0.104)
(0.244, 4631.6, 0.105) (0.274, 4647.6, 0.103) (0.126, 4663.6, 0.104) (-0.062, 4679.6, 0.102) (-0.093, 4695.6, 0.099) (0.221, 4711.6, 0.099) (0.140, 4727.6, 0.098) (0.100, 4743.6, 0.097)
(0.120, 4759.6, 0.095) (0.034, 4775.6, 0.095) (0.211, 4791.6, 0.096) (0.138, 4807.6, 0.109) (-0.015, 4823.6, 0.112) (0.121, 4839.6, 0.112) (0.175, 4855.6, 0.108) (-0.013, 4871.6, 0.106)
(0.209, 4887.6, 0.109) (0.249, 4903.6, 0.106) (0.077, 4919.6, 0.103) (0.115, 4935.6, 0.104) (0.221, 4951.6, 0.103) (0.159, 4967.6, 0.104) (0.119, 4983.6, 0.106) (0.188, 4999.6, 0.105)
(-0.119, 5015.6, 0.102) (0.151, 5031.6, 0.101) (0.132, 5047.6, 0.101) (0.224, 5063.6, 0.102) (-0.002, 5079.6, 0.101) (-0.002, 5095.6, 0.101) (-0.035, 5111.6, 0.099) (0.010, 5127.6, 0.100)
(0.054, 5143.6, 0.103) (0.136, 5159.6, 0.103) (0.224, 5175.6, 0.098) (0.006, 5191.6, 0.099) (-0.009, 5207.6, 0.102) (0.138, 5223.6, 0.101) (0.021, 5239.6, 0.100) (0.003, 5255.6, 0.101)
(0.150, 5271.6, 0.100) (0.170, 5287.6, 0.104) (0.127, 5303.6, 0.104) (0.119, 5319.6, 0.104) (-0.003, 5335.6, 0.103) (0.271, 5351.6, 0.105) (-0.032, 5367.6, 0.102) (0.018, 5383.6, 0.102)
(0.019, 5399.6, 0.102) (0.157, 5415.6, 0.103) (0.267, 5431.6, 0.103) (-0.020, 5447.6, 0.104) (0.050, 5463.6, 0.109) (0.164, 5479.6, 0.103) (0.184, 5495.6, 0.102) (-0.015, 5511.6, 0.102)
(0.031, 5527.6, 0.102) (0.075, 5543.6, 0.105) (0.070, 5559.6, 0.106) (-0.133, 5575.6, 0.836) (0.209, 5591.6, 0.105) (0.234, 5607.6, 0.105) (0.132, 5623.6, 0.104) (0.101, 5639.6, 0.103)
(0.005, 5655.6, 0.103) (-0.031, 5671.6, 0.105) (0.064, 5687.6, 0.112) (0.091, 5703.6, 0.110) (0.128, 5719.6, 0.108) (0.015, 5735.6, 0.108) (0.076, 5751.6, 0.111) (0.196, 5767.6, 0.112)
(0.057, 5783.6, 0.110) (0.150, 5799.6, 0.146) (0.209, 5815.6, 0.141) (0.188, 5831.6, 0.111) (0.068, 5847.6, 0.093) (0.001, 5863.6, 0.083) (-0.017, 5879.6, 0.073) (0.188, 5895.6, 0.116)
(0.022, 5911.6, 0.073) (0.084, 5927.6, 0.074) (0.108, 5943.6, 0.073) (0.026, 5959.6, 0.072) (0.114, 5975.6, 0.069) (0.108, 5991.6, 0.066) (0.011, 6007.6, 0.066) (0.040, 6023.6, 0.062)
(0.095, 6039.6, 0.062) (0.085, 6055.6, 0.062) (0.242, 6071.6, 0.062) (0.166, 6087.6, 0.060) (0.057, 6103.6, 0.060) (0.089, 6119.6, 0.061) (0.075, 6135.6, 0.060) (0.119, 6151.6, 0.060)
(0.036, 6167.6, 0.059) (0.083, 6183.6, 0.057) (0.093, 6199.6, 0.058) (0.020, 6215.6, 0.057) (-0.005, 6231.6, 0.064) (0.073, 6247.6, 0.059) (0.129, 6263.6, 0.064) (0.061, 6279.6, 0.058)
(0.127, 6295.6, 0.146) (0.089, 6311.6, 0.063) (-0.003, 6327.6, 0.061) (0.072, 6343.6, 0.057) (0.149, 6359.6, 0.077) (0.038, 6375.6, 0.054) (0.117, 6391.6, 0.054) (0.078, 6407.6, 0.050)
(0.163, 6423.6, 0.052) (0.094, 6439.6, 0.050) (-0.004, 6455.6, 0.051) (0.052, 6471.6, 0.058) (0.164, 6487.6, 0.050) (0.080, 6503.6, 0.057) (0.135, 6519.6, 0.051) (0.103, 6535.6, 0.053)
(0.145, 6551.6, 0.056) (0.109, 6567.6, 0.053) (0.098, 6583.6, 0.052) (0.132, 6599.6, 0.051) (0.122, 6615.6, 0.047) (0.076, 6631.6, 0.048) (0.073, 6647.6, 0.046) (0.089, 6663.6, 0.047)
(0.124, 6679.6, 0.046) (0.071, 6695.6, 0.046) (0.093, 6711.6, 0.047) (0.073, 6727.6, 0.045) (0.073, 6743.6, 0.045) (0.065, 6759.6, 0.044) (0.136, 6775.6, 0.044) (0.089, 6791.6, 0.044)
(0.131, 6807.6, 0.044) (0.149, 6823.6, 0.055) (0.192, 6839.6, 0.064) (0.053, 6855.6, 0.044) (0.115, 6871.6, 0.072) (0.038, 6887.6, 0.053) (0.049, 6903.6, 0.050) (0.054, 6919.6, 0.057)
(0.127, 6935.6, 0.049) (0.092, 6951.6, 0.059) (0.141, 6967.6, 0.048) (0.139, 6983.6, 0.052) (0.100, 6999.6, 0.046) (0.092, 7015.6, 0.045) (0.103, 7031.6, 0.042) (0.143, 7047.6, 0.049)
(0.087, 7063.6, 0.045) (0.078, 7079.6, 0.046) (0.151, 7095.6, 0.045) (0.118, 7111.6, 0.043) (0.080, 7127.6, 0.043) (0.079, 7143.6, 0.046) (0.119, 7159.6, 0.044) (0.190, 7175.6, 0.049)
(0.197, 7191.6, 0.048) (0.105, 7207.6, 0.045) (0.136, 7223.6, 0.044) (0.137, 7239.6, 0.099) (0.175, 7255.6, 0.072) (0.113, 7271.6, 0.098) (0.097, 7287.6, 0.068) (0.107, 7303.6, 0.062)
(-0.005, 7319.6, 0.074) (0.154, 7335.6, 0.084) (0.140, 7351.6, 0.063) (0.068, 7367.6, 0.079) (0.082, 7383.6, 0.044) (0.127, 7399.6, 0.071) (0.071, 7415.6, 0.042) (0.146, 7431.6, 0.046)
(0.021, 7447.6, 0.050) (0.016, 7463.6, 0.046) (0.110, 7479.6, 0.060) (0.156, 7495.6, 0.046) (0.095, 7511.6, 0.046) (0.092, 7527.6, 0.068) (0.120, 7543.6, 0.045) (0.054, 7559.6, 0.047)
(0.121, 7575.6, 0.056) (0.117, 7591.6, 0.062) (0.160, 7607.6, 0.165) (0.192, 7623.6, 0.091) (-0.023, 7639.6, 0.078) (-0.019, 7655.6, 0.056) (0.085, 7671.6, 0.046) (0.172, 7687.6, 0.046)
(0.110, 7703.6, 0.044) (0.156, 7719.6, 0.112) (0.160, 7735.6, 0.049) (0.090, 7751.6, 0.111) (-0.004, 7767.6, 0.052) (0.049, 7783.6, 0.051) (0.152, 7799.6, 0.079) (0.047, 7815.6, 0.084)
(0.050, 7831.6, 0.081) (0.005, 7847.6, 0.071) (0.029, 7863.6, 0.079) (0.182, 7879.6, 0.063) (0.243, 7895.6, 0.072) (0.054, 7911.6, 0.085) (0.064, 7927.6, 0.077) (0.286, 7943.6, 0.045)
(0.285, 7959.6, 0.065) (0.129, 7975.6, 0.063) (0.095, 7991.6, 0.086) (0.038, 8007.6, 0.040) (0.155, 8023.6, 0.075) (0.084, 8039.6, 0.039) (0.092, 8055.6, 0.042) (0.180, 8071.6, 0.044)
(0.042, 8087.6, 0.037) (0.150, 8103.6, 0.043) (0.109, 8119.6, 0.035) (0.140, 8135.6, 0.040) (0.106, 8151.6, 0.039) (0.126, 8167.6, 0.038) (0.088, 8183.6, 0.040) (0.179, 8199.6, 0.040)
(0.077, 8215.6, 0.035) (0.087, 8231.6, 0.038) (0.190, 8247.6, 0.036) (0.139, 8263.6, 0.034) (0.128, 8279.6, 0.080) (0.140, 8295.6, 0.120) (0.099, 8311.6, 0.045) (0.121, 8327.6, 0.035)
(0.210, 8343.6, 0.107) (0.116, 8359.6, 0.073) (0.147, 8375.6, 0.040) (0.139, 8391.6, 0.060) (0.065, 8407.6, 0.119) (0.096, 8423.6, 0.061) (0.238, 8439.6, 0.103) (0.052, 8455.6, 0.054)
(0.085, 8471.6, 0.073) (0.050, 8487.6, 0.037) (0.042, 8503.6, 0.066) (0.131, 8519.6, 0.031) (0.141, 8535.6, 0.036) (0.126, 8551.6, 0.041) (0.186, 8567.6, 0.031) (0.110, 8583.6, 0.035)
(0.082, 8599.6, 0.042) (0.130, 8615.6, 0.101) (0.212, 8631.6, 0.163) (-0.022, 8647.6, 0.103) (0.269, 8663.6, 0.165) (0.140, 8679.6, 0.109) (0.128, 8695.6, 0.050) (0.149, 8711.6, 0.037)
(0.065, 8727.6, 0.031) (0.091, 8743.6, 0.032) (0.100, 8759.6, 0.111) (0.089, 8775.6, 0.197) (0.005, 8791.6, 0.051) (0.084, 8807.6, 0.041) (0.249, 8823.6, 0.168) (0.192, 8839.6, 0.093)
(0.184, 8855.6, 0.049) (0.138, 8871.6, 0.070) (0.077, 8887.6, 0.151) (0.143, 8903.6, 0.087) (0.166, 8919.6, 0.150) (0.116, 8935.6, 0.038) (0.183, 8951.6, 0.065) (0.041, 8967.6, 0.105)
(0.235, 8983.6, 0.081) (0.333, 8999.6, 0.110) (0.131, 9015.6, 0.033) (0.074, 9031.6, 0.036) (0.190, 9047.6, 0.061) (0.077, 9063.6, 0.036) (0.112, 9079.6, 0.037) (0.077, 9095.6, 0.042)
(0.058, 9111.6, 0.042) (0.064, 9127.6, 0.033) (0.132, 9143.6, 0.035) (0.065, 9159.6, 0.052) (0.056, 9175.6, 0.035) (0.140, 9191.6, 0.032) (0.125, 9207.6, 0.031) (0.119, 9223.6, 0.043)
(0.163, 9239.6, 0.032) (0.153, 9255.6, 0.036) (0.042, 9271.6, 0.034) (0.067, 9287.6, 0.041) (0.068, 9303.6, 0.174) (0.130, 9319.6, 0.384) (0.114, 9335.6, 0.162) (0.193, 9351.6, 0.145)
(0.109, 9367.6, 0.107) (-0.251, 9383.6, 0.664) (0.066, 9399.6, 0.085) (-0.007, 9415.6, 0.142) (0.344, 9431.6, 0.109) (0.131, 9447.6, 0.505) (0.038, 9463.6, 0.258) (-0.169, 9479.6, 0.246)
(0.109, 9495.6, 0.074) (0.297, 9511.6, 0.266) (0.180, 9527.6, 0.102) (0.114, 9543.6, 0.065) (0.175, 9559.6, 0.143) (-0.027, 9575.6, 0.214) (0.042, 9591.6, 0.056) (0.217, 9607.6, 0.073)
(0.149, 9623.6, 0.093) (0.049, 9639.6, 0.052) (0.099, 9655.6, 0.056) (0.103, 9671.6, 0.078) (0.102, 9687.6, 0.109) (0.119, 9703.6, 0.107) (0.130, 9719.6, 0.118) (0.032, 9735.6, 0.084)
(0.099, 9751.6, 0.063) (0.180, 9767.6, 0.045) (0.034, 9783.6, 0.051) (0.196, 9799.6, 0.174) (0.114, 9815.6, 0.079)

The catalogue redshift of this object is 1.133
